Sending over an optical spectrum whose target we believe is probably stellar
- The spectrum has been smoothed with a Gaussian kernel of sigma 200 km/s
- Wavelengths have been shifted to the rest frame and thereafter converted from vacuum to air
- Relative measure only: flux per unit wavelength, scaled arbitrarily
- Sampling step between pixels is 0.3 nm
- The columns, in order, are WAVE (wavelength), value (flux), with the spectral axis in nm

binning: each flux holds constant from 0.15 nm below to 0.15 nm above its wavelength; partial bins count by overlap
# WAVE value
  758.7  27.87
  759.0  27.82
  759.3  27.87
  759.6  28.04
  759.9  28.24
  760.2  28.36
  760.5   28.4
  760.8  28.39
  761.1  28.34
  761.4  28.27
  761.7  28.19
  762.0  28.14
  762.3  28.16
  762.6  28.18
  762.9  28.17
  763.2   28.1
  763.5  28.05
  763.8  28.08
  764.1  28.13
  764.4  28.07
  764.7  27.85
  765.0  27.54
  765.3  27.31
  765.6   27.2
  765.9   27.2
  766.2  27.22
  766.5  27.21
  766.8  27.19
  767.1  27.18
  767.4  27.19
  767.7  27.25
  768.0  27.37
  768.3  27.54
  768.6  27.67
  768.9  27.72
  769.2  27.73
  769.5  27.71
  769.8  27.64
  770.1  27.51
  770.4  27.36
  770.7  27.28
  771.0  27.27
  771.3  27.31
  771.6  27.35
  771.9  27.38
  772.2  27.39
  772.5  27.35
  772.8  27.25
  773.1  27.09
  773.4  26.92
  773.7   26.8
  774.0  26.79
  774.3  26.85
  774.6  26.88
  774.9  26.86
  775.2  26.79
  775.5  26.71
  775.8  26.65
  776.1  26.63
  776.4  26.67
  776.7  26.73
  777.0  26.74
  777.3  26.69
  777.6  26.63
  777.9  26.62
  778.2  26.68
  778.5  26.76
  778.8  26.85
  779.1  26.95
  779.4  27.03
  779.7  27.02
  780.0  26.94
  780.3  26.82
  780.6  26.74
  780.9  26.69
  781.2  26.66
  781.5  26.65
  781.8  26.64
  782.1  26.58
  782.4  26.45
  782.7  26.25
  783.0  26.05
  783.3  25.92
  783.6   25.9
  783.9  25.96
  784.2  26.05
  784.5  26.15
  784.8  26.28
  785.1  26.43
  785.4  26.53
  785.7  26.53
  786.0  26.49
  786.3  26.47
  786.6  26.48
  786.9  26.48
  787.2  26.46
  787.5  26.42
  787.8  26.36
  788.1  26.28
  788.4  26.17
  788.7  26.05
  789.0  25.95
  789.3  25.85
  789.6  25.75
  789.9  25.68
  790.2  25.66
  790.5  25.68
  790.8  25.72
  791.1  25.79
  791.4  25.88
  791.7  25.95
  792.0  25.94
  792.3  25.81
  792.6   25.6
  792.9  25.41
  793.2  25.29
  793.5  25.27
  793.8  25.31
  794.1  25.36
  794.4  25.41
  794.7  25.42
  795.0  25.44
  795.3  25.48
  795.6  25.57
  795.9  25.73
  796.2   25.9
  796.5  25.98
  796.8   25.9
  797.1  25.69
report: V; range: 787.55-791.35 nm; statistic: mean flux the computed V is 25.9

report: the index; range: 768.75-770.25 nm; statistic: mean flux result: 27.7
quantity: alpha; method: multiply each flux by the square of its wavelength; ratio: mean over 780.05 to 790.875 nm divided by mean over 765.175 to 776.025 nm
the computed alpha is 1.00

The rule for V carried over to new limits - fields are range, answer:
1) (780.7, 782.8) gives 26.6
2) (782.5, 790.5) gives 26.2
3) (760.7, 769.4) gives 27.7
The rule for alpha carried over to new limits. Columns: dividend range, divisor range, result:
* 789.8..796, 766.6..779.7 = 0.99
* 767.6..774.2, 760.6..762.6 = 0.99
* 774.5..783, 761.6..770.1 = 1.00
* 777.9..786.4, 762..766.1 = 1.00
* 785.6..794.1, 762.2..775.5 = 1.00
